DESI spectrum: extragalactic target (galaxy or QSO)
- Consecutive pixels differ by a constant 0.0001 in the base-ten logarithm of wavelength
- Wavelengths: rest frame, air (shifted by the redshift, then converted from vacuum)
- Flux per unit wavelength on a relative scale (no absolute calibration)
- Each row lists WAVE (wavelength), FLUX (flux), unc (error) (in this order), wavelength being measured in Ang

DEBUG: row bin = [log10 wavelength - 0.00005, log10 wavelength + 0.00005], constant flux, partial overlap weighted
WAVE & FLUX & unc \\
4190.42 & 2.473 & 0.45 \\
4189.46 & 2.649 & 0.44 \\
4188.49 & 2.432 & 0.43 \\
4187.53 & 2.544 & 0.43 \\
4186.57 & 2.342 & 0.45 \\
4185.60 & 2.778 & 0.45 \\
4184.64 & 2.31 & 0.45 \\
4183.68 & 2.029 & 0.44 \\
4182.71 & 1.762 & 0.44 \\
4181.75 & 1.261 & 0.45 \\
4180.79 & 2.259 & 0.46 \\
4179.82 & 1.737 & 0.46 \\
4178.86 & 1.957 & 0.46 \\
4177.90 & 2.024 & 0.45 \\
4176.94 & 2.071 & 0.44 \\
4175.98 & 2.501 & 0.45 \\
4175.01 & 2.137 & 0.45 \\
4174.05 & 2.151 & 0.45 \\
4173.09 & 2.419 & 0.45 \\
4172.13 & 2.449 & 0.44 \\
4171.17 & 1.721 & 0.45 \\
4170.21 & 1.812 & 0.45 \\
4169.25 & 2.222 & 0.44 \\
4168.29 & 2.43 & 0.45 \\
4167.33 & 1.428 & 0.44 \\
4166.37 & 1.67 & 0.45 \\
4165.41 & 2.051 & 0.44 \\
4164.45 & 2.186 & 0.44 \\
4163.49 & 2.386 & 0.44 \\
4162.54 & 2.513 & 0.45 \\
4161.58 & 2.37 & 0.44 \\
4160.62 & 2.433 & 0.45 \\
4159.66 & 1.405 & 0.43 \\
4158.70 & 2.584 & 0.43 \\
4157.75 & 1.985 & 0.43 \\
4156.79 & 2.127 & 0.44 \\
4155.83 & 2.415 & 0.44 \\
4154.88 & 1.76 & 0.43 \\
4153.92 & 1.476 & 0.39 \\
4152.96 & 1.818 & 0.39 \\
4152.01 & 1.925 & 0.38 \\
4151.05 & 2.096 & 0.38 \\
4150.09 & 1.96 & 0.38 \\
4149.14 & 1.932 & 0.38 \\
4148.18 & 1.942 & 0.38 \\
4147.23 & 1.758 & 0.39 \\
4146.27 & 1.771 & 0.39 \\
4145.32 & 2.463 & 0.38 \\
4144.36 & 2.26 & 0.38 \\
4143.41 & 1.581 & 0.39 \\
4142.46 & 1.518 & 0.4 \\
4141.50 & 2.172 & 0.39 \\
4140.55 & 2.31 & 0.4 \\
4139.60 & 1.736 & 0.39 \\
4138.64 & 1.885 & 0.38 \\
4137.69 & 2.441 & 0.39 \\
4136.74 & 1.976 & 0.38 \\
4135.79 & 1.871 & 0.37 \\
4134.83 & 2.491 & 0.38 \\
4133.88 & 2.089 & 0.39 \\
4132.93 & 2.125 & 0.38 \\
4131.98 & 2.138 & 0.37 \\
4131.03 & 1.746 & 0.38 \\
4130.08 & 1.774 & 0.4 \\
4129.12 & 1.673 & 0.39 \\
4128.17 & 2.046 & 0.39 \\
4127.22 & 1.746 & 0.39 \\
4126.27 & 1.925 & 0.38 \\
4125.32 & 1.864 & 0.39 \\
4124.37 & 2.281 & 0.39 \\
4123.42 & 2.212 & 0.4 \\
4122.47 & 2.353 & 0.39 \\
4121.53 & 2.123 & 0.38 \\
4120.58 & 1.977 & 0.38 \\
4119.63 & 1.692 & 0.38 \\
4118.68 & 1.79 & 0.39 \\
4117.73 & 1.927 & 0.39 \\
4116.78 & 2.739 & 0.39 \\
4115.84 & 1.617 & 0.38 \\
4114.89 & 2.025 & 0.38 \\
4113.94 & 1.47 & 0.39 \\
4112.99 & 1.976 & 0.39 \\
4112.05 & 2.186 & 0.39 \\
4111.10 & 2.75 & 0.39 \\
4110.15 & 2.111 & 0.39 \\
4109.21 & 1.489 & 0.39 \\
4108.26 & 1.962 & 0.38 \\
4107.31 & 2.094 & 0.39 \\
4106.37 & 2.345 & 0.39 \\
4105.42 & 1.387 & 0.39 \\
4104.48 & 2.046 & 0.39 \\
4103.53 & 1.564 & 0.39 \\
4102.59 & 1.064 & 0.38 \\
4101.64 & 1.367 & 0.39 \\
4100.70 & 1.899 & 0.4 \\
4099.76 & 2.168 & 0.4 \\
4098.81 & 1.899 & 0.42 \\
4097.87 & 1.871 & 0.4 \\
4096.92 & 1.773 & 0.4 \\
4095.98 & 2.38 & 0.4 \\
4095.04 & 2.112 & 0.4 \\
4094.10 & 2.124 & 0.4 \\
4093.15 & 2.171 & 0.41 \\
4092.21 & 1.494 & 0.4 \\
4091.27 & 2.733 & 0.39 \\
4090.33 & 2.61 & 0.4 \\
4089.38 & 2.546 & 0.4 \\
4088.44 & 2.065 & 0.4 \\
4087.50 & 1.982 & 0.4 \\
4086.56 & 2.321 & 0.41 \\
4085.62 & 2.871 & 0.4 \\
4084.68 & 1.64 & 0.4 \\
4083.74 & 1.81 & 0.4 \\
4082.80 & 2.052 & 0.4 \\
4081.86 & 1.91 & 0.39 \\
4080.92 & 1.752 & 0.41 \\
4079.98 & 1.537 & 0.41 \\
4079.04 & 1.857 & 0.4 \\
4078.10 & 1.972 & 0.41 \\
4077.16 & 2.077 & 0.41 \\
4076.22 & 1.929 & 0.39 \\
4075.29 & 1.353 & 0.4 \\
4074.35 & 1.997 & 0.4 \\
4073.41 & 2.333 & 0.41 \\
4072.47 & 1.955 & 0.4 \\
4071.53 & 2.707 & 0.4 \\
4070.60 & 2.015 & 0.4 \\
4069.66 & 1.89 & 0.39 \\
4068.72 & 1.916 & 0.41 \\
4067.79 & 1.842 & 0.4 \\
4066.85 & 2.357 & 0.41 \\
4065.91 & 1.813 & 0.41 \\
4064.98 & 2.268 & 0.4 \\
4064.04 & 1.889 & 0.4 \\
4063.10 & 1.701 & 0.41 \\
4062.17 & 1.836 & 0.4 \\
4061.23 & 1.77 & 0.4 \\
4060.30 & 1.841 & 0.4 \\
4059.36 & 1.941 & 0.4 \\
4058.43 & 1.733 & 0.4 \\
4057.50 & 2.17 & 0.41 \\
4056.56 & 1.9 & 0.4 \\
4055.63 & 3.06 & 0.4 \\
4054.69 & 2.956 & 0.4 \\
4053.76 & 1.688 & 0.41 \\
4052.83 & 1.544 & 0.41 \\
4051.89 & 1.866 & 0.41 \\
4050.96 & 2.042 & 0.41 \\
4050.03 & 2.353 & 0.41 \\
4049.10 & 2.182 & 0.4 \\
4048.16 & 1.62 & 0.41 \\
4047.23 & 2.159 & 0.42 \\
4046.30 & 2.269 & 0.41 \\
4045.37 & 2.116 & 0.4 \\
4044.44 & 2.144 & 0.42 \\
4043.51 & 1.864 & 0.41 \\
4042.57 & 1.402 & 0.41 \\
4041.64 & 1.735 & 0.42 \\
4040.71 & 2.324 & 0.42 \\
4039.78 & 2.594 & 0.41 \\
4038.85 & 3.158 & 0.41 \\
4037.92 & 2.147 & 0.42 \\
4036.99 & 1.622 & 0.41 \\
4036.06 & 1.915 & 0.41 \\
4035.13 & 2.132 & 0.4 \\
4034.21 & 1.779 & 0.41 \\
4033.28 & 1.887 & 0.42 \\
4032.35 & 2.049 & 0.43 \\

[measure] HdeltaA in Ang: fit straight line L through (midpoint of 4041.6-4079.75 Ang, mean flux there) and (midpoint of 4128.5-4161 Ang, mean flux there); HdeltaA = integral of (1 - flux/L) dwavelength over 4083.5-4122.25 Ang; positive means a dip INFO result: -0.2 Ang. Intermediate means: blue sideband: 2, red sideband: 1.99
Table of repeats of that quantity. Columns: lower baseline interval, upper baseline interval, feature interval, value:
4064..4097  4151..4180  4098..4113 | 1.3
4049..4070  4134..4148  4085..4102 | -0.9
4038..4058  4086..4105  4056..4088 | 1.6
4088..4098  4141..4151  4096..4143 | 2.3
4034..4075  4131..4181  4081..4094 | -0.6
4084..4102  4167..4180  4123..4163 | 1.6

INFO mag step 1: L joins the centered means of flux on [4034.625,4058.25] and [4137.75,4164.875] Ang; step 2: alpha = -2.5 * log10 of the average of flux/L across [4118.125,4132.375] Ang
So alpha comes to 0.054 mag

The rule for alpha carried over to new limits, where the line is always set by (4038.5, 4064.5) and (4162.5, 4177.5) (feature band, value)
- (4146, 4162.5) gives 0.06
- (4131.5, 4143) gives 0.02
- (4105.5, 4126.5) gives 0.03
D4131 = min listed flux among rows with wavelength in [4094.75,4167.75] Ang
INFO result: 1.064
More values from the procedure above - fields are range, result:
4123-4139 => 1.673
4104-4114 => 1.387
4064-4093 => 1.353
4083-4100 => 1.494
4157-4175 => 1.405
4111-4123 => 1.47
